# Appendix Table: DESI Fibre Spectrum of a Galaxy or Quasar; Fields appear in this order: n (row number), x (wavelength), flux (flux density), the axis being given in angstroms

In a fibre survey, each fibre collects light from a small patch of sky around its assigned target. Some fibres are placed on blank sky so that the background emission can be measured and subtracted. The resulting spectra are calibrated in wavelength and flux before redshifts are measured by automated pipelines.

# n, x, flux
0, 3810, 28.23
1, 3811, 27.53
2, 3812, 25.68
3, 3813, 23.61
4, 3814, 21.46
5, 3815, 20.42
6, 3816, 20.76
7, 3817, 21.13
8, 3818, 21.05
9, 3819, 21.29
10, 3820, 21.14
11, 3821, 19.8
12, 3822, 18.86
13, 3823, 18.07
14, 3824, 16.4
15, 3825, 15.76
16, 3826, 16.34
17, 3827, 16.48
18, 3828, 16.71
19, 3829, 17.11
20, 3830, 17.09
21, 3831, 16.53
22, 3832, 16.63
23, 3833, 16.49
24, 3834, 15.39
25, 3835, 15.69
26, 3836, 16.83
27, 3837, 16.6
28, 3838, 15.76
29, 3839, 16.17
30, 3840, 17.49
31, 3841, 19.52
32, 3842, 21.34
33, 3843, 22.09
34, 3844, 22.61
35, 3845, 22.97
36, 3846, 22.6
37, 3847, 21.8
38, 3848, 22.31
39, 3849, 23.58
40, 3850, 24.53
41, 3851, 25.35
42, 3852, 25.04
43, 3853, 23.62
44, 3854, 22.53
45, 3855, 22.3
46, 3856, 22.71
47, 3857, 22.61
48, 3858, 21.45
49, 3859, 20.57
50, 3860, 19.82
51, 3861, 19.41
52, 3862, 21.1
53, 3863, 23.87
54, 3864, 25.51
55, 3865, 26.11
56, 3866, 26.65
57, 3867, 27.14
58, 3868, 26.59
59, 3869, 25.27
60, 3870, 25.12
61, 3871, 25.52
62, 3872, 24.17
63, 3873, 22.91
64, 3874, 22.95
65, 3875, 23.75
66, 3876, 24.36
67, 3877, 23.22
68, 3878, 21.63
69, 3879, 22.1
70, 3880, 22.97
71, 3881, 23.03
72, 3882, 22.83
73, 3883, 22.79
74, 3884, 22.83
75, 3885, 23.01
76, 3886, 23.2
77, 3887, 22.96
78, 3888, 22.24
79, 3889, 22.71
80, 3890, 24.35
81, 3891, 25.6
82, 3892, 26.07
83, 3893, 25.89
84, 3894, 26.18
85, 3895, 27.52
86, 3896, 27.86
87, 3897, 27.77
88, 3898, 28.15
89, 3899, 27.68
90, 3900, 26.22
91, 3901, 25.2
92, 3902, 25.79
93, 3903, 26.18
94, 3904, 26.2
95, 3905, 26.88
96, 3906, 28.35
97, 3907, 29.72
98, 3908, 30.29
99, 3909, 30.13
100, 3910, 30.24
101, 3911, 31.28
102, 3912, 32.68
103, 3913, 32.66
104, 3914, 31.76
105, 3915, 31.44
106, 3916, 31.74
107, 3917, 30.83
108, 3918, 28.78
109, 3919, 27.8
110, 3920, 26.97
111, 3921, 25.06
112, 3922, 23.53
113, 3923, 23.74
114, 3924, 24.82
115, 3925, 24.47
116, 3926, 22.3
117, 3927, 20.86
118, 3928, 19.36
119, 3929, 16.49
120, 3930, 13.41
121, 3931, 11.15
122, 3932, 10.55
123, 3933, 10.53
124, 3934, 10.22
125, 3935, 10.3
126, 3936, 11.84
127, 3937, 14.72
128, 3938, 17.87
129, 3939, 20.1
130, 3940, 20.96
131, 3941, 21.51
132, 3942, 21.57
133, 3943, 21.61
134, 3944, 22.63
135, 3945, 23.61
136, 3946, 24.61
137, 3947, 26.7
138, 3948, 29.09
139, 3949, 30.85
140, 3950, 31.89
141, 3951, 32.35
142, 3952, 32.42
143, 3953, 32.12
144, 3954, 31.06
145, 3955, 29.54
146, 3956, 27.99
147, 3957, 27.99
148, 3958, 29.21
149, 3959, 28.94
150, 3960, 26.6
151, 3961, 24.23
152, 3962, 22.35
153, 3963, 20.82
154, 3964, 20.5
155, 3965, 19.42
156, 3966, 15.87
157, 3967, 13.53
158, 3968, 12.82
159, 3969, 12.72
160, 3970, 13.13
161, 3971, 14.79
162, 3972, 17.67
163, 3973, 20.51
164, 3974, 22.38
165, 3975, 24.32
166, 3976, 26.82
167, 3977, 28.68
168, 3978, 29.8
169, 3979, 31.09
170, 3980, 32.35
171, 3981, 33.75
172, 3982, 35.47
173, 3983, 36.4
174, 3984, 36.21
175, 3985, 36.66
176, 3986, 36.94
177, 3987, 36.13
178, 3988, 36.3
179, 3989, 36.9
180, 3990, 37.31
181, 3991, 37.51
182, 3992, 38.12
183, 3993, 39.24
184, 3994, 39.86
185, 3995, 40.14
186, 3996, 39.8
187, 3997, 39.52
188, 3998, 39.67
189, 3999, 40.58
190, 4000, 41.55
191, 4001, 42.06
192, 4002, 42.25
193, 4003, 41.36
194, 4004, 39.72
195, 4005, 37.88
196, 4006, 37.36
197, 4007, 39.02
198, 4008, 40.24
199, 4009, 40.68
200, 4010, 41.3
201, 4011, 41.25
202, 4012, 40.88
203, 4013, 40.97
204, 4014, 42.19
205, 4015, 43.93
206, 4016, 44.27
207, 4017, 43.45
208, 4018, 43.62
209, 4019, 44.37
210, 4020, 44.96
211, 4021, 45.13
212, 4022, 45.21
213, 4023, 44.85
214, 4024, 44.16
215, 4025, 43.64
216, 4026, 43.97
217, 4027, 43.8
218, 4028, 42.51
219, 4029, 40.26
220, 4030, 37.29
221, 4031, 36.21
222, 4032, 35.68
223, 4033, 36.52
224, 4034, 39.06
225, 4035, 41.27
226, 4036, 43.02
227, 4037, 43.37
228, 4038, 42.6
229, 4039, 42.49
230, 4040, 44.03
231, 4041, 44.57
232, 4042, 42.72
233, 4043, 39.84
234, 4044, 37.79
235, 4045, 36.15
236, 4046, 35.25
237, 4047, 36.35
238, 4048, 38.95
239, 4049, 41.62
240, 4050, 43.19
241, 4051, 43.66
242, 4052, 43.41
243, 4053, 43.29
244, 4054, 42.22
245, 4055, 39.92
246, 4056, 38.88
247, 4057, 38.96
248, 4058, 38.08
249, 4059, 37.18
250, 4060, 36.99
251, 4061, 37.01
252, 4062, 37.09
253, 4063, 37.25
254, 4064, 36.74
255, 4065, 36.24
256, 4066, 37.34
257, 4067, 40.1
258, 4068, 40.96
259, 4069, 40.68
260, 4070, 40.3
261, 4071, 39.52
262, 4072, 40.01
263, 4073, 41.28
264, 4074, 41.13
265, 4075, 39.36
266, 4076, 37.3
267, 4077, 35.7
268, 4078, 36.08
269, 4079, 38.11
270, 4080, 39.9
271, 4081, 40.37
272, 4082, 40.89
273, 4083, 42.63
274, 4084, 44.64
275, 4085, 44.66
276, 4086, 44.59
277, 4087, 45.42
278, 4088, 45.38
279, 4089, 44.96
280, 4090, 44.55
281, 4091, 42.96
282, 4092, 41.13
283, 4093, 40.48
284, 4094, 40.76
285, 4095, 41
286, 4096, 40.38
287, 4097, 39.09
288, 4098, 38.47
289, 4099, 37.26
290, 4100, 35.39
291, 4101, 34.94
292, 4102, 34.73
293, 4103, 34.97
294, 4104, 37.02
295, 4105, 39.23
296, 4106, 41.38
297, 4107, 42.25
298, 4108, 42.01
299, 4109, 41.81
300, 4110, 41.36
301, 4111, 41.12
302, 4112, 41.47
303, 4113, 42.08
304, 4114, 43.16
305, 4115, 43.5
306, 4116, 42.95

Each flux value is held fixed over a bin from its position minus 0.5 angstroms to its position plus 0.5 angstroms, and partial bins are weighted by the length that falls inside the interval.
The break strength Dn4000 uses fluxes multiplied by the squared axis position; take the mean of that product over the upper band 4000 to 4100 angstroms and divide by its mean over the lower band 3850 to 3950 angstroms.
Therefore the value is 1.8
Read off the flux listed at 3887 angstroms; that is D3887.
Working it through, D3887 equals 22.96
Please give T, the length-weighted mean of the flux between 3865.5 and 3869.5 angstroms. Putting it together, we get 26.4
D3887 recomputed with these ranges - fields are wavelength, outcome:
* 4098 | 38.47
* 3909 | 30.13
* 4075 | 39.36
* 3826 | 16.34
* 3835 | 15.69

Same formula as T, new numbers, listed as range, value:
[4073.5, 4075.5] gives 40.2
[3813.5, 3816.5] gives 20.9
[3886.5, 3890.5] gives 23.1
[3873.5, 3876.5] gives 23.7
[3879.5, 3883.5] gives 22.9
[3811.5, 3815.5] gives 22.8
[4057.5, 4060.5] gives 37.4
